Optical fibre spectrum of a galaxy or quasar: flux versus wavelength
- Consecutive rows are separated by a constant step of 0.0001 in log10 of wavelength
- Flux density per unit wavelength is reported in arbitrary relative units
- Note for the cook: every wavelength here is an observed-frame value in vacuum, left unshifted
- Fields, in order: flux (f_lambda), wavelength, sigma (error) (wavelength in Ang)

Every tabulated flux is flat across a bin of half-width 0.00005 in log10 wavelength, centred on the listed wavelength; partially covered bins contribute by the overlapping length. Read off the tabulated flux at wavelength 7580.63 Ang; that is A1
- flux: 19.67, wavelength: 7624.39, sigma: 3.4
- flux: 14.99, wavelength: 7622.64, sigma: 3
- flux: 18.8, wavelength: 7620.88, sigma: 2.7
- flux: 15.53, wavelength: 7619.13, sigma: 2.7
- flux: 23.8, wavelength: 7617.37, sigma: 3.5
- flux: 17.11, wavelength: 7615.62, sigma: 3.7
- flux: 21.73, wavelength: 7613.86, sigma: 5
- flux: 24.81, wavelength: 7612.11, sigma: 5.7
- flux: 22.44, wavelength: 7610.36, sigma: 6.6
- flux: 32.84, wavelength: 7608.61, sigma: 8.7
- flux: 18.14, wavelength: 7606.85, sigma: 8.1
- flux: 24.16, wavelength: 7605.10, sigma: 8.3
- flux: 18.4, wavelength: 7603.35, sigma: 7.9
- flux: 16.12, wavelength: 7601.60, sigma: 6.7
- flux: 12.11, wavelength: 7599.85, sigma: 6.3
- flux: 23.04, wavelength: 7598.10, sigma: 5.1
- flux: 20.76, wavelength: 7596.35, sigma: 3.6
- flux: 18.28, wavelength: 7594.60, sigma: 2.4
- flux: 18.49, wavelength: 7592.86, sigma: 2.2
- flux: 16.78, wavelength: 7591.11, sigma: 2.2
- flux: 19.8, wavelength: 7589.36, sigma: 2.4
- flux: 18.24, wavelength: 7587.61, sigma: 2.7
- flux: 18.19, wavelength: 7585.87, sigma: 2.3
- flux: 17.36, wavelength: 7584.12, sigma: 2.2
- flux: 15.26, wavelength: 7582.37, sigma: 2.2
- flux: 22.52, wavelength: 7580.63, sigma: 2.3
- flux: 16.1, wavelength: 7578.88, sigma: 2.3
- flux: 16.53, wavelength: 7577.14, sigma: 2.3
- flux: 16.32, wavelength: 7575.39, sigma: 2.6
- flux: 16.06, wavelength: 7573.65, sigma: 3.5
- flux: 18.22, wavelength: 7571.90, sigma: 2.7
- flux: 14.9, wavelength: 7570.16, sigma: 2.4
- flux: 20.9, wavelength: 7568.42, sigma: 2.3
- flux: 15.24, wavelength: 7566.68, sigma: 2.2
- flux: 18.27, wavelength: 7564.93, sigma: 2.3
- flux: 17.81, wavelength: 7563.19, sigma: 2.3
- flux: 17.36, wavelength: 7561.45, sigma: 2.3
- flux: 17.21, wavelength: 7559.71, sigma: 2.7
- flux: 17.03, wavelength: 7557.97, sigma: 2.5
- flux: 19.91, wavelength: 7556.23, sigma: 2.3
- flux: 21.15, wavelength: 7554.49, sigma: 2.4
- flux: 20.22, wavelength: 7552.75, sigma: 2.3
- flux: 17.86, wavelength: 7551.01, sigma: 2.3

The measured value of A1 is 22.52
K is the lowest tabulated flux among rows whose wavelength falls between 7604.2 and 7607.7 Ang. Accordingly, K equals 18.14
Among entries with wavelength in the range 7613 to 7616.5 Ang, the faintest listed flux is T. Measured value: 17.11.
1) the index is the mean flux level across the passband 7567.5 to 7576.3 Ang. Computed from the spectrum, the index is 17.3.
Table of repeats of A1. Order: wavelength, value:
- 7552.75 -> 20.22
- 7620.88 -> 18.8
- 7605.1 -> 24.16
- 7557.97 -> 17.03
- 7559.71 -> 17.21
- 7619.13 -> 15.53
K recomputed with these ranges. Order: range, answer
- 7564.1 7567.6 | 15.24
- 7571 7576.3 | 16.06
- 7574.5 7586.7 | 15.26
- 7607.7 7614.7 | 21.73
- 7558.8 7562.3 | 17.21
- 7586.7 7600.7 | 12.11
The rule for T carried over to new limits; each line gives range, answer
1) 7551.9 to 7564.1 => 17.03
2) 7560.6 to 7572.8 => 14.9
